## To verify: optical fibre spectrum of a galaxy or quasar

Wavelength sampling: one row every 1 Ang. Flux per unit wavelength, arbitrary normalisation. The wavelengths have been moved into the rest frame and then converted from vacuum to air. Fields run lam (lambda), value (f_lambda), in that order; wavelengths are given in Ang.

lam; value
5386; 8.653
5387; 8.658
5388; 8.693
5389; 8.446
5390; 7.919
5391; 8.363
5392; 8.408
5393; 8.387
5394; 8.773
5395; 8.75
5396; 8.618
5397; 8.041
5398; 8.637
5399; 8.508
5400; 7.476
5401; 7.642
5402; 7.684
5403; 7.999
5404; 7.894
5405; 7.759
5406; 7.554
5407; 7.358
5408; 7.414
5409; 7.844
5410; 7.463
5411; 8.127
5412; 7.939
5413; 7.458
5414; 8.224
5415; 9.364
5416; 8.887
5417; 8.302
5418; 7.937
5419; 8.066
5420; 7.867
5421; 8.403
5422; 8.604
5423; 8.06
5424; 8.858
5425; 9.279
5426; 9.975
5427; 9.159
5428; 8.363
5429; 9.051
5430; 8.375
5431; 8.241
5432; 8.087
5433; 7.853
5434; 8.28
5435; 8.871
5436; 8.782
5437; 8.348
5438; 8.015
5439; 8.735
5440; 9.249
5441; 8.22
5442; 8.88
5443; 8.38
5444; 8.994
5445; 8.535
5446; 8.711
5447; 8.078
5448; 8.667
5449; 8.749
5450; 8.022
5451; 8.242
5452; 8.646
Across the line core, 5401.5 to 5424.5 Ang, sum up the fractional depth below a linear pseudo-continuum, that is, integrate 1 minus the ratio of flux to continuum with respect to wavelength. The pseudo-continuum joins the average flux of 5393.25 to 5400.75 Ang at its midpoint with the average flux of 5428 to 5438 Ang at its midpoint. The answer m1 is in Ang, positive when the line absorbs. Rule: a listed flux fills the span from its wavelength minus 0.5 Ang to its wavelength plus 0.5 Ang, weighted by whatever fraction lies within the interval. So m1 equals 0.9 Ang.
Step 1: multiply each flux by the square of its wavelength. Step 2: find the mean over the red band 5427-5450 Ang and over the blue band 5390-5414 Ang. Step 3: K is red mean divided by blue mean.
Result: 1.1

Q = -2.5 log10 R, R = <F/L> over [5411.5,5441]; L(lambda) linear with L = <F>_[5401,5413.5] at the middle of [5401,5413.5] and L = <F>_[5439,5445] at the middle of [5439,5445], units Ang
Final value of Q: -0.03 mag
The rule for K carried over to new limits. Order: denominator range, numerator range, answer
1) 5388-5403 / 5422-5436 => 1.06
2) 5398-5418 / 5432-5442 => 1.08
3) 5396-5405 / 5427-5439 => 1.07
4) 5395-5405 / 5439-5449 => 1.09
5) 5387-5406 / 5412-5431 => 1.05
